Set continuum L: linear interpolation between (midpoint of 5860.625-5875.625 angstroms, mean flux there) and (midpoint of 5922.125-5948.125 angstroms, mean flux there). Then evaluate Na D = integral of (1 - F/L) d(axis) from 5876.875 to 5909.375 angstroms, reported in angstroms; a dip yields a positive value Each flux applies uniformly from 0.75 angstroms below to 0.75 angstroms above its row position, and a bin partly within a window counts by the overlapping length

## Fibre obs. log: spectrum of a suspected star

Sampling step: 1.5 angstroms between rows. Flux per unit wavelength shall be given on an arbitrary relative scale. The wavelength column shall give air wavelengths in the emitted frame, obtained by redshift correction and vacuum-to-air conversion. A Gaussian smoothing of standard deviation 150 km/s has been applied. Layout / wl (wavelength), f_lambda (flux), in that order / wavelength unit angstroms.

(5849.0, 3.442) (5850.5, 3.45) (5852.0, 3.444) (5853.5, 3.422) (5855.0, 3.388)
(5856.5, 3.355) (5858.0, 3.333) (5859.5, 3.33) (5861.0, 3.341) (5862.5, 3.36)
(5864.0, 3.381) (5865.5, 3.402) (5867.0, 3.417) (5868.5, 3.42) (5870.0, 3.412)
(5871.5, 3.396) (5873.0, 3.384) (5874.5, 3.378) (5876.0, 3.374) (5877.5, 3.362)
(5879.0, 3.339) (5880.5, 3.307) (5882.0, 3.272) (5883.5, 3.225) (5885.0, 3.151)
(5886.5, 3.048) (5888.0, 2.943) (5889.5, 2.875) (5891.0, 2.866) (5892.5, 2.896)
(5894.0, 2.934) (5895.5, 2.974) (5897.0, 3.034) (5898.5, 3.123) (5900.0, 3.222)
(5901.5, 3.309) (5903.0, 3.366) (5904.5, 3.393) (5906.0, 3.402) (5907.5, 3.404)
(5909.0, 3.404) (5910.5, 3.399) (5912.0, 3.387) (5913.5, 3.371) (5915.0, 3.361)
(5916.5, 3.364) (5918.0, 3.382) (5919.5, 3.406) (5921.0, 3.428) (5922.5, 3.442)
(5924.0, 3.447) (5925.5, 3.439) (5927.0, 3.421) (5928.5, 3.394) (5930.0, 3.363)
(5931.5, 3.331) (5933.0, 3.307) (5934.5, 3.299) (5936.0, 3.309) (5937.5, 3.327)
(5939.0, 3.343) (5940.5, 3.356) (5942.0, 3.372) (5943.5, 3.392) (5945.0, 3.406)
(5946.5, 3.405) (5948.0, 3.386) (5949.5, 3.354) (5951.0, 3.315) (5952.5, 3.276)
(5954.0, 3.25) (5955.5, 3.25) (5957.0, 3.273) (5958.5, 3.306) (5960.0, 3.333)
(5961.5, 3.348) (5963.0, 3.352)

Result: 2.0 angstroms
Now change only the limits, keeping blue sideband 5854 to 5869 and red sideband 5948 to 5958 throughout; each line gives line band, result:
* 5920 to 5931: -0.33 angstroms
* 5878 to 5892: 0.99 angstroms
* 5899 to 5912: -0.09 angstroms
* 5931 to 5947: -0.21 angstroms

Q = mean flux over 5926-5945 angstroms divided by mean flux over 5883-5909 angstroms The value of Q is 1.07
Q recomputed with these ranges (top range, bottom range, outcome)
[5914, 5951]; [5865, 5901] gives 1.06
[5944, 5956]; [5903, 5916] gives 0.98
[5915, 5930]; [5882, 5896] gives 1.13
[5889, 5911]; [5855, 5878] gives 0.94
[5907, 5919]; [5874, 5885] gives 1.02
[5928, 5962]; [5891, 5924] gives 1.02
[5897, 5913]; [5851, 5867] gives 0.98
